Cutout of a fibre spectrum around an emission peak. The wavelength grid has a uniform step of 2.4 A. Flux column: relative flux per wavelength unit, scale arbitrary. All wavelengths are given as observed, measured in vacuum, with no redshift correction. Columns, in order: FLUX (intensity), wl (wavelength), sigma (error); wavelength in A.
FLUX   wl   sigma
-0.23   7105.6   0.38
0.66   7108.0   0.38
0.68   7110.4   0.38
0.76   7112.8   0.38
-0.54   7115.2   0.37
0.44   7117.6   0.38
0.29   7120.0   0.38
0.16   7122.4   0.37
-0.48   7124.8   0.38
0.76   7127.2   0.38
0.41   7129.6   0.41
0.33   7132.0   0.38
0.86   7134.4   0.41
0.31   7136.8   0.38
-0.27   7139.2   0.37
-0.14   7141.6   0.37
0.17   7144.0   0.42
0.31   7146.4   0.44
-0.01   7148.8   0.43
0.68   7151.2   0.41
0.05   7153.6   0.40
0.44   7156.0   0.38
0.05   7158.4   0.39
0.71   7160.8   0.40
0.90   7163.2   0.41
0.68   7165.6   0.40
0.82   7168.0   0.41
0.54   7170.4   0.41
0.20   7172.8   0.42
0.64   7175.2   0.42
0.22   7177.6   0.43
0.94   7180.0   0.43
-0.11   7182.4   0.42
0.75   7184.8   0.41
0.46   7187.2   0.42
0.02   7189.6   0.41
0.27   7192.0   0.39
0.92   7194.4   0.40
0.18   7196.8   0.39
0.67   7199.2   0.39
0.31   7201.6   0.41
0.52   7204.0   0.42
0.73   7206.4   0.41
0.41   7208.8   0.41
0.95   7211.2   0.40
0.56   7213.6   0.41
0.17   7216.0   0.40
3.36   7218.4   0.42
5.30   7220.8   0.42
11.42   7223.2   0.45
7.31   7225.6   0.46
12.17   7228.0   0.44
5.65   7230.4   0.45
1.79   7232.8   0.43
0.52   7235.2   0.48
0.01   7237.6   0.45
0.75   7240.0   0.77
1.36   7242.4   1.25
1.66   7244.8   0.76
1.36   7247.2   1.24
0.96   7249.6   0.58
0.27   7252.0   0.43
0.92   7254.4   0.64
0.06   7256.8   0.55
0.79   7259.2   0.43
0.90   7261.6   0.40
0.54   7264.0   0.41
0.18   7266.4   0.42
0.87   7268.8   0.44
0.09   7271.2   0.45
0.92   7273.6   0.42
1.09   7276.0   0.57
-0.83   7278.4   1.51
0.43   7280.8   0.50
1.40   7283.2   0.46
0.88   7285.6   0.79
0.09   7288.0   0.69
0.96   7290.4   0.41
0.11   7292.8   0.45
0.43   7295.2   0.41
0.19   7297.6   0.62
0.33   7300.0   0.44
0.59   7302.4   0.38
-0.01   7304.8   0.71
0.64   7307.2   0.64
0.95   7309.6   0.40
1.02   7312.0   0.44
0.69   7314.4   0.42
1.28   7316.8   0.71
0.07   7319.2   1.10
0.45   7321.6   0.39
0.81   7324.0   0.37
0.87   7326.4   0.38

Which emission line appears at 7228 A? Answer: [O II]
